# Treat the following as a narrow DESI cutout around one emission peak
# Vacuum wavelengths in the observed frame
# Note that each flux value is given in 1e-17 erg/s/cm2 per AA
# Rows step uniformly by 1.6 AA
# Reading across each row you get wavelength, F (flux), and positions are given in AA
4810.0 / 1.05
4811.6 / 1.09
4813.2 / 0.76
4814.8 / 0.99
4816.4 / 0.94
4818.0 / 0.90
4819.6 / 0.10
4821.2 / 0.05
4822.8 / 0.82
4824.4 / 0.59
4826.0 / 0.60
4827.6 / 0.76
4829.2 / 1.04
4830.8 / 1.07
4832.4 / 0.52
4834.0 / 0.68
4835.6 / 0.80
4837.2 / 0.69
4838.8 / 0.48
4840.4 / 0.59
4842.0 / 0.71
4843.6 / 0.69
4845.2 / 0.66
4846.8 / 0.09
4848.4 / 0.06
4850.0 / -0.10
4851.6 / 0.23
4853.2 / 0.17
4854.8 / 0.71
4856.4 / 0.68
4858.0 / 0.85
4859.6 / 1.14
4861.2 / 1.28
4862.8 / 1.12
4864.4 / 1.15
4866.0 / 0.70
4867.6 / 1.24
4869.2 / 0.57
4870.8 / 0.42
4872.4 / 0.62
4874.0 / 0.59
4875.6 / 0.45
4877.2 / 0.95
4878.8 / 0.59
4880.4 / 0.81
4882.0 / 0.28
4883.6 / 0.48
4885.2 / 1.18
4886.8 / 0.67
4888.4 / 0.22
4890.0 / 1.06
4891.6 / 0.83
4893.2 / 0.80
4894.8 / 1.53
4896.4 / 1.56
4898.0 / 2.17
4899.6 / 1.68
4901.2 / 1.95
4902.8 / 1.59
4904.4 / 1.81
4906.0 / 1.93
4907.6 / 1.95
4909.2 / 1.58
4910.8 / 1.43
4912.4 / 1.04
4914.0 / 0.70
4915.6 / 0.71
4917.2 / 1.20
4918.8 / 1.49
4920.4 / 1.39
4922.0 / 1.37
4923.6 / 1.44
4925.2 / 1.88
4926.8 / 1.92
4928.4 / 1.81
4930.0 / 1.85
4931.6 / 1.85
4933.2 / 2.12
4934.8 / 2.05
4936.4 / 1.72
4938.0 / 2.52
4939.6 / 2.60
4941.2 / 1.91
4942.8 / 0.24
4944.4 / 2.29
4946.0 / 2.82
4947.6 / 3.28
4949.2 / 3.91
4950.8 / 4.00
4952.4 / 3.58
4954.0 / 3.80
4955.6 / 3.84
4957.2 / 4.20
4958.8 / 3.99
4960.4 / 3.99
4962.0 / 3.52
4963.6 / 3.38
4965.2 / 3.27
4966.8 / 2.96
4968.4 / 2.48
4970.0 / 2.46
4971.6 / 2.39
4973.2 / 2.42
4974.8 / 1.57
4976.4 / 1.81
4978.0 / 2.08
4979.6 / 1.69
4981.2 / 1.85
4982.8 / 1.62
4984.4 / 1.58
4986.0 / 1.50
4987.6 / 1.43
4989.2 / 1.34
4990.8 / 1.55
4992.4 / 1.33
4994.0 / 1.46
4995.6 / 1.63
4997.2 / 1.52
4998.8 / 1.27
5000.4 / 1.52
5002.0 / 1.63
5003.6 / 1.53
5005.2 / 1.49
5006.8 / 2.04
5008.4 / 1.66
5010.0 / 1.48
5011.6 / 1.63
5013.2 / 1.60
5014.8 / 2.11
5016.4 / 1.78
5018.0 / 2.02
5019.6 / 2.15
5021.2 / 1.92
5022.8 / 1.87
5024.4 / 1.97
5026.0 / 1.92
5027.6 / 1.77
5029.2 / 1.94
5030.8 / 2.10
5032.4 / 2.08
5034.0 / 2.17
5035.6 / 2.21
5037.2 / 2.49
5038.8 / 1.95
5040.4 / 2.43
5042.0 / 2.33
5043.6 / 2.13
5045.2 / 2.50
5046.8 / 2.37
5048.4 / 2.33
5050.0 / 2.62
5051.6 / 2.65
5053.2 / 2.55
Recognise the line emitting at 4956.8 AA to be Lyman alpha 1216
